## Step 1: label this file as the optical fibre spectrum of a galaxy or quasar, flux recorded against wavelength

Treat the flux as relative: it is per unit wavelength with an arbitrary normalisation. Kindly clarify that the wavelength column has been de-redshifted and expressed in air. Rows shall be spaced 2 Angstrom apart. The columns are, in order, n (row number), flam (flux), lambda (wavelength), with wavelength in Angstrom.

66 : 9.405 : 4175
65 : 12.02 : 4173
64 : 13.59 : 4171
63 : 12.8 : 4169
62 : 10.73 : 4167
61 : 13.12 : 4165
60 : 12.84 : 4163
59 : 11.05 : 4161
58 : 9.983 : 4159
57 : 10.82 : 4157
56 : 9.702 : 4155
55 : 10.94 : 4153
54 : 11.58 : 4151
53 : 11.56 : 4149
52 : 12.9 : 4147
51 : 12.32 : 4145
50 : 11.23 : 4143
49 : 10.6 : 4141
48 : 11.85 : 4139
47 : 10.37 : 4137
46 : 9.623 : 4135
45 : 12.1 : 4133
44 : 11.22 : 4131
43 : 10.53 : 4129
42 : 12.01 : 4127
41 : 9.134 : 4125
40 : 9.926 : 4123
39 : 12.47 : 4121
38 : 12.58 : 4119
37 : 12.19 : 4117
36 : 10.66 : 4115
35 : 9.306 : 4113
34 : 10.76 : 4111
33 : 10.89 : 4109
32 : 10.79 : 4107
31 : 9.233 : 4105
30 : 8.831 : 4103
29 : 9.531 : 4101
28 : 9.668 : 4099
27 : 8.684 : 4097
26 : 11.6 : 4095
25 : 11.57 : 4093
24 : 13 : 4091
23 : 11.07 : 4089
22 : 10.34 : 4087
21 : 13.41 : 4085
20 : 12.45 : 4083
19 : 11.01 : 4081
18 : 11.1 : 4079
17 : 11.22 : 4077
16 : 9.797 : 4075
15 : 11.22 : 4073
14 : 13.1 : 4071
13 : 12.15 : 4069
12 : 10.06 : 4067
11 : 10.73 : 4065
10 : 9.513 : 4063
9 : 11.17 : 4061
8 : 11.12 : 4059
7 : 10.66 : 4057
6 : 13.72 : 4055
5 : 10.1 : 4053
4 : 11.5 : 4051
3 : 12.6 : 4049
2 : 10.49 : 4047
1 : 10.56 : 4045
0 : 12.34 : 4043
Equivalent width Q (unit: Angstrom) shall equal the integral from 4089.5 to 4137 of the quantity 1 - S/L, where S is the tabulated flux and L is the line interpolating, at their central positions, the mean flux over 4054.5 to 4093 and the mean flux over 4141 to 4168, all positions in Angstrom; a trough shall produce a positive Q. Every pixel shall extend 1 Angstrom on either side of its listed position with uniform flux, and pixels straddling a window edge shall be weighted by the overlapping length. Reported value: 2.9 Angstrom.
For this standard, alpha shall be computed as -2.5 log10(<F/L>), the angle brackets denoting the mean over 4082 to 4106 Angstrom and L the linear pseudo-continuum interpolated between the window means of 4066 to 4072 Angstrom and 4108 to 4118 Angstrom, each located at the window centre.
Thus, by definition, 0.043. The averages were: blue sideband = 11.8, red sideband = 10.8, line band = 10.8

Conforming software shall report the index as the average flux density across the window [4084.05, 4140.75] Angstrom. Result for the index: 10.8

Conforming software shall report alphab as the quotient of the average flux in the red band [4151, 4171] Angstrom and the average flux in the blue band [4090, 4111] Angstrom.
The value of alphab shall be 1.1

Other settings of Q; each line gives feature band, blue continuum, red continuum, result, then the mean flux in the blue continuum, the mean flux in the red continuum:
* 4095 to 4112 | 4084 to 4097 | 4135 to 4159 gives 2.3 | 11.6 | 11.1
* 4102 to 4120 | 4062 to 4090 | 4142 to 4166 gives 1.2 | 11.2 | 11.5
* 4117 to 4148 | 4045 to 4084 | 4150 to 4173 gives 0.5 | 11.2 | 11.6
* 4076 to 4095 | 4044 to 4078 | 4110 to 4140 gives -1.0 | 11.2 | 11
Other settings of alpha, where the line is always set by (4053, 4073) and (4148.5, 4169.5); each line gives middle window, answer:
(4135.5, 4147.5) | -0.01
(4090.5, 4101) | 0.06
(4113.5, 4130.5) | 0.02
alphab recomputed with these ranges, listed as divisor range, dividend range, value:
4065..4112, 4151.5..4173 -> 1.06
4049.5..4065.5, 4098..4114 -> 0.89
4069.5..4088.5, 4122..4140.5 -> 0.93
